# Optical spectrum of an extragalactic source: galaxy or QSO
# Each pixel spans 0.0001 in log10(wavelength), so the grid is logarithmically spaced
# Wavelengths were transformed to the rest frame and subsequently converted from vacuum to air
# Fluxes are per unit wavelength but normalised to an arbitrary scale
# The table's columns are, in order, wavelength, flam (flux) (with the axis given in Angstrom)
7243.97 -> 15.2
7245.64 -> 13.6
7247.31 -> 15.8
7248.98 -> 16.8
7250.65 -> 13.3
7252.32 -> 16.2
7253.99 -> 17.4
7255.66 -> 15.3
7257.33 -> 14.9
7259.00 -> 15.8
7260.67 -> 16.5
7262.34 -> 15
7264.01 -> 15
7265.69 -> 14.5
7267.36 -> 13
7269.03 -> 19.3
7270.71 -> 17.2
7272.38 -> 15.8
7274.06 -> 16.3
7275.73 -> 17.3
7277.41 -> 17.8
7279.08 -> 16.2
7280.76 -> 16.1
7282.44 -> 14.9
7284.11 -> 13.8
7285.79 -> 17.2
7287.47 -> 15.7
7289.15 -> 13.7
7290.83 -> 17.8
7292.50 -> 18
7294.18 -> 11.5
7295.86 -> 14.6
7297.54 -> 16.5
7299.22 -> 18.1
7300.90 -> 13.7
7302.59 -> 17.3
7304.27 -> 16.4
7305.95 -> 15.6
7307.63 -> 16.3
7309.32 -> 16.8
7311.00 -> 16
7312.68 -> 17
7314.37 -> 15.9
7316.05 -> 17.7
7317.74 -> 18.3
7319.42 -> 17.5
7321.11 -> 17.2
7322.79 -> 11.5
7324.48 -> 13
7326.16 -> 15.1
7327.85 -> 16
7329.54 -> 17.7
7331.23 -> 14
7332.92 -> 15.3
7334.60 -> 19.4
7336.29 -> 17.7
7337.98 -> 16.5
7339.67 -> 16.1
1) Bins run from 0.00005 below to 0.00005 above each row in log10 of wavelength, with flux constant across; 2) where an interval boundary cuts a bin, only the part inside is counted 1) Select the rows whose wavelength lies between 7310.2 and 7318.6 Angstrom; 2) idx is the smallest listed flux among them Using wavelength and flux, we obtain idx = 15.9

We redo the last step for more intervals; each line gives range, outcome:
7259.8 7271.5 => 13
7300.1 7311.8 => 13.7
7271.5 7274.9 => 15.8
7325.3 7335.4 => 14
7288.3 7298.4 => 11.5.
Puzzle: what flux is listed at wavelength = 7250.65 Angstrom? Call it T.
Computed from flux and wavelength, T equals 13.3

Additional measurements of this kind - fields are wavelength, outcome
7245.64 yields 13.6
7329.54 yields 17.7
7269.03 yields 19.3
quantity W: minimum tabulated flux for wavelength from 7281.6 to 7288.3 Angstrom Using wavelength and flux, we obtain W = 13.8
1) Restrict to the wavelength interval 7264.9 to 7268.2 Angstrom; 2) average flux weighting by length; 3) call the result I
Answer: 13.8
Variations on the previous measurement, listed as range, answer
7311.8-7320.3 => 17.3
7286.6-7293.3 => 16.3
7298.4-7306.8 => 16.2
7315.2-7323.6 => 16.5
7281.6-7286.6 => 15.3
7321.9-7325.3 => 12.3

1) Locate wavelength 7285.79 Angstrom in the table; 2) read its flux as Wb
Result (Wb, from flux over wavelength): 17.2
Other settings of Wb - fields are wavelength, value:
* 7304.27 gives 16.4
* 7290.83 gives 17.8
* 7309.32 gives 16.8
